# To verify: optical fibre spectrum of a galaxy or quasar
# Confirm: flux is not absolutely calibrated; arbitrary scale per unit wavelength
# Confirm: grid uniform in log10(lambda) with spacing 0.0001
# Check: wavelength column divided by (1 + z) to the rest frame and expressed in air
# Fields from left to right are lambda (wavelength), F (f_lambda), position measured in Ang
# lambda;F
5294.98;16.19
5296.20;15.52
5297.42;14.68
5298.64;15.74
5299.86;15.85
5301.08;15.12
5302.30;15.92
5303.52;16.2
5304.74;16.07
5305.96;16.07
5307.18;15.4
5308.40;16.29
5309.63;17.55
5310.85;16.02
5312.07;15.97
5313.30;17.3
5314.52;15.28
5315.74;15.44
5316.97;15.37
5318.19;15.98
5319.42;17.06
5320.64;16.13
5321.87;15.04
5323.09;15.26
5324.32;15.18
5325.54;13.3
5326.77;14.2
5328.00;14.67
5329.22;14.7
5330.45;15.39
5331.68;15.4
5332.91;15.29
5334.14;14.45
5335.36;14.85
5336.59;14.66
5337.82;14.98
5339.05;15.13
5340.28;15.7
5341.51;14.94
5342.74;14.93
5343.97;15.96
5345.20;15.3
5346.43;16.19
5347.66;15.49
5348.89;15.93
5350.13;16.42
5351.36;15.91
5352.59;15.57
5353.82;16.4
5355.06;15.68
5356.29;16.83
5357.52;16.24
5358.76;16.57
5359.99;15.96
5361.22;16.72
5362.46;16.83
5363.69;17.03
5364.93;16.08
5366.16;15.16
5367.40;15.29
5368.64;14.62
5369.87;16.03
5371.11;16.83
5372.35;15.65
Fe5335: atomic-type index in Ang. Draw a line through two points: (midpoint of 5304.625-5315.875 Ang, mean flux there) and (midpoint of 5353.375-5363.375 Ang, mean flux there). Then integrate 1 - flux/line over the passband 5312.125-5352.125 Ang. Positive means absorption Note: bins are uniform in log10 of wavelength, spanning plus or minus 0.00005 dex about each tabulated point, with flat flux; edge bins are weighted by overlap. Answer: 2.2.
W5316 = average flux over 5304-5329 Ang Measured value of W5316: 15.7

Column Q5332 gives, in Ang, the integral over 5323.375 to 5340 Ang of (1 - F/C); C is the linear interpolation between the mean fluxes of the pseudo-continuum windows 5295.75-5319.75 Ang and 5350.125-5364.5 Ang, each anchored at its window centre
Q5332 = 1.36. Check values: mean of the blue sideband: 15.9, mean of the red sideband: 16.3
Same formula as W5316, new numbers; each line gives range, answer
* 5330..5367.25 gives 15.7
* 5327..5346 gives 15.1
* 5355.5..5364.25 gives 16.6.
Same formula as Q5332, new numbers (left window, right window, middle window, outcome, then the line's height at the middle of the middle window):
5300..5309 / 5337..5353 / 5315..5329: 0.5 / 15.7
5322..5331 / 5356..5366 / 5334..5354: 0.2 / 15.6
